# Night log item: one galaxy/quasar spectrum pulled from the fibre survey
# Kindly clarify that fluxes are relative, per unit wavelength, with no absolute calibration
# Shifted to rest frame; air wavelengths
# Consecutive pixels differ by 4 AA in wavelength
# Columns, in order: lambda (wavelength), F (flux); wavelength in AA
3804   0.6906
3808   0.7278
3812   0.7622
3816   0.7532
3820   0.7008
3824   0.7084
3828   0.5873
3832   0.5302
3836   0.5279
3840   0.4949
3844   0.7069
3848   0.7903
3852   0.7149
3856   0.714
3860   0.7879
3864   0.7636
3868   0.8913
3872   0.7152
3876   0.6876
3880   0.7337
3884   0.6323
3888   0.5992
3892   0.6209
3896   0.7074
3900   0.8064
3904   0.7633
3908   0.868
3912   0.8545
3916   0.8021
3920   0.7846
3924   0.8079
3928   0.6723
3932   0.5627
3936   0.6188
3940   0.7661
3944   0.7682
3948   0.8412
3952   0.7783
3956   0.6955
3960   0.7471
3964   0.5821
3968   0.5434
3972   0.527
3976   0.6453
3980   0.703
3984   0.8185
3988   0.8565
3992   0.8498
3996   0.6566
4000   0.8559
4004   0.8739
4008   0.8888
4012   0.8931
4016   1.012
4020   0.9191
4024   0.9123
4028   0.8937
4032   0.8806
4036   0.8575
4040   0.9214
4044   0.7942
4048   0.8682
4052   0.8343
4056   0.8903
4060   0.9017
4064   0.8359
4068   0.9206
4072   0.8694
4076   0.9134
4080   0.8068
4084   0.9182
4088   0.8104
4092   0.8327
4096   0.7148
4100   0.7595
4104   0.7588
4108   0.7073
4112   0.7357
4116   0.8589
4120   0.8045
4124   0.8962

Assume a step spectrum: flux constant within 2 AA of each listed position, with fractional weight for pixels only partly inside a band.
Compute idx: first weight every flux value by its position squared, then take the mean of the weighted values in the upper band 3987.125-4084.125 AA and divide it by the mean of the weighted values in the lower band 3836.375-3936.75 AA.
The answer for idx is 1.30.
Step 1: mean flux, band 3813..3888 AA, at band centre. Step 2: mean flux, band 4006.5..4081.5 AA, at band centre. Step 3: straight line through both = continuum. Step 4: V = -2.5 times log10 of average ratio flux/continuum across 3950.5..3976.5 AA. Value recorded 0.24 mag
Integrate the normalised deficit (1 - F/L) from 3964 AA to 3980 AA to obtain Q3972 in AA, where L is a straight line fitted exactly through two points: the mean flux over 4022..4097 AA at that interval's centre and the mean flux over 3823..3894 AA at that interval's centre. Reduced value 3.96 AA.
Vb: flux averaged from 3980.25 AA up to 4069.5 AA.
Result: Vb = 0.866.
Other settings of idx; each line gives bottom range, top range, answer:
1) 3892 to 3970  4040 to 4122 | 1.22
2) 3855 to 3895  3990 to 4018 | 1.29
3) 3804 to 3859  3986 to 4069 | 1.43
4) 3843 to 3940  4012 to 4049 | 1.31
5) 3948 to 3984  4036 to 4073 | 1.35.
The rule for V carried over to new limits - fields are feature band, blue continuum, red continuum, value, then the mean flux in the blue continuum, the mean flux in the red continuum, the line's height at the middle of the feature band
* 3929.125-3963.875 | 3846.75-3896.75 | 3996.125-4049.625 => 0.124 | 0.719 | 0.882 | 0.8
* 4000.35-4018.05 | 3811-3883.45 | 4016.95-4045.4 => -0.055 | 0.696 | 0.889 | 0.866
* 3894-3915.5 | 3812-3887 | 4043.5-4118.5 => -0.108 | 0.692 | 0.828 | 0.724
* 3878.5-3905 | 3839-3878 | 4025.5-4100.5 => 0.093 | 0.733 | 0.856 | 0.753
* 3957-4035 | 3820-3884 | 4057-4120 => -0.028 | 0.689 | 0.823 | 0.771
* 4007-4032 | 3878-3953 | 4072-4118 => -0.183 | 0.736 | 0.804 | 0.776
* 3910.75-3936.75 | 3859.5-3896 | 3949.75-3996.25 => -0.035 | 0.711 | 0.703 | 0.707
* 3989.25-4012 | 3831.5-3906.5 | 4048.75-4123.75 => -0.074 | 0.699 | 0.829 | 0.777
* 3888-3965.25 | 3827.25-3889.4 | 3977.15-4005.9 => 0.005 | 0.682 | 0.797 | 0.741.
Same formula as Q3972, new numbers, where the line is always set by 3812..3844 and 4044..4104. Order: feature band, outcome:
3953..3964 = 0.6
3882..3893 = 1.0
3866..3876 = -1.7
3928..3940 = 1.5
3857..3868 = -2.2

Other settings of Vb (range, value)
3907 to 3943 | 0.746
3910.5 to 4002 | 0.727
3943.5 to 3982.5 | 0.682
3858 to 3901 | 0.72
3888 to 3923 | 0.767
